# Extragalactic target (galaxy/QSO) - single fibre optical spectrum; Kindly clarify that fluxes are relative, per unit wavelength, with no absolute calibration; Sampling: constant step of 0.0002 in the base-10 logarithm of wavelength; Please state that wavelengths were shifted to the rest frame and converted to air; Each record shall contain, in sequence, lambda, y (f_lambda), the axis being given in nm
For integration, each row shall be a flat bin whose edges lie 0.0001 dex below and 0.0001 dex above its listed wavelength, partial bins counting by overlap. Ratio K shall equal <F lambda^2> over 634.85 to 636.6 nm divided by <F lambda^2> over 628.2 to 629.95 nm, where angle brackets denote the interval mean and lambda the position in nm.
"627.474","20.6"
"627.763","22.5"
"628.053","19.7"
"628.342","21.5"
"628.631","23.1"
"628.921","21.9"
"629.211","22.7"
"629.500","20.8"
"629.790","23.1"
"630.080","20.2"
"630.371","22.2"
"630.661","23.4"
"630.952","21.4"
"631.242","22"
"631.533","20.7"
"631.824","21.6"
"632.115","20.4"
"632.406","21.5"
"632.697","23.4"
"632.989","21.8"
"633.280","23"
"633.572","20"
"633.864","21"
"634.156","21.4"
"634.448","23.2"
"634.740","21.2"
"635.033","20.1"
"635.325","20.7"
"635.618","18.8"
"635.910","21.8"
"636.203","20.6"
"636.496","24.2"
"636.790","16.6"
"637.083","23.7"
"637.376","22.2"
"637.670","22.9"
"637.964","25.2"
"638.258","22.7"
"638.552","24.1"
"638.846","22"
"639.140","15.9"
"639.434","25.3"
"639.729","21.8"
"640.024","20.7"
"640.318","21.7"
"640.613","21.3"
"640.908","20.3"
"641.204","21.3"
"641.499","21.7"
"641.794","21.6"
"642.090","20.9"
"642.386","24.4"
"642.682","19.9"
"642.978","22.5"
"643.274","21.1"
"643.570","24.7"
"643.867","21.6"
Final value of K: 0.97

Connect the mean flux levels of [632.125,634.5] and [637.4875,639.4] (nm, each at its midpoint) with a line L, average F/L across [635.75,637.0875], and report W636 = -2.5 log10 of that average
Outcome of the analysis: 0.05 mag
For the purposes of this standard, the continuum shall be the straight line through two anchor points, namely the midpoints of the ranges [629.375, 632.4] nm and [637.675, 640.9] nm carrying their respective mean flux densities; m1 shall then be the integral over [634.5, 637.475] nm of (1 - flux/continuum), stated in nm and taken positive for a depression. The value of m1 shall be 0.11 nm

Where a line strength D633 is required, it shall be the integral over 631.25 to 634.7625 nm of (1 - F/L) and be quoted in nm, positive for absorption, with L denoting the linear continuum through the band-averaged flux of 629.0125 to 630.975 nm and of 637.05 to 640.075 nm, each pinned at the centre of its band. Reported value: 0.08 nm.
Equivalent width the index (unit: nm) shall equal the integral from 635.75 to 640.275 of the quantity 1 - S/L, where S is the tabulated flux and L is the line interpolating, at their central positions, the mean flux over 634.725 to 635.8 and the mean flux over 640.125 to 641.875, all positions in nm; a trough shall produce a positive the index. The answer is -0.28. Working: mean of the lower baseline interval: 20.1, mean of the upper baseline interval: 21.3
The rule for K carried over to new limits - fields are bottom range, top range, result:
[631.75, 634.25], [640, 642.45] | 1.02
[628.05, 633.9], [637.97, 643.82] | 1.04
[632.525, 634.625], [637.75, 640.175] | 1.03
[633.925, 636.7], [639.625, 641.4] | 1.01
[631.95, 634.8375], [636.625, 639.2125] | 1.02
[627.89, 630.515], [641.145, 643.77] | 1.06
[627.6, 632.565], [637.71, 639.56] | 1.07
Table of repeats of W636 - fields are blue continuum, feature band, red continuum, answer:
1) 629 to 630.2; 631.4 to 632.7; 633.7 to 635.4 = 0.01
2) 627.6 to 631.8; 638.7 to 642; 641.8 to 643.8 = 0.04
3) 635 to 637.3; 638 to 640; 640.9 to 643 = -0.04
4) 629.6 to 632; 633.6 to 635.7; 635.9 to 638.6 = 0.06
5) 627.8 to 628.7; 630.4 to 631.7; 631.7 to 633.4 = -0.01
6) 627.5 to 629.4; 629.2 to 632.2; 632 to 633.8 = 0.00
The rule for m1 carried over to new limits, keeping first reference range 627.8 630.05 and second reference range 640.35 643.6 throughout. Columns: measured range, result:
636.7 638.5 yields -0.065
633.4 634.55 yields 0.020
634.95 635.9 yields 0.070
